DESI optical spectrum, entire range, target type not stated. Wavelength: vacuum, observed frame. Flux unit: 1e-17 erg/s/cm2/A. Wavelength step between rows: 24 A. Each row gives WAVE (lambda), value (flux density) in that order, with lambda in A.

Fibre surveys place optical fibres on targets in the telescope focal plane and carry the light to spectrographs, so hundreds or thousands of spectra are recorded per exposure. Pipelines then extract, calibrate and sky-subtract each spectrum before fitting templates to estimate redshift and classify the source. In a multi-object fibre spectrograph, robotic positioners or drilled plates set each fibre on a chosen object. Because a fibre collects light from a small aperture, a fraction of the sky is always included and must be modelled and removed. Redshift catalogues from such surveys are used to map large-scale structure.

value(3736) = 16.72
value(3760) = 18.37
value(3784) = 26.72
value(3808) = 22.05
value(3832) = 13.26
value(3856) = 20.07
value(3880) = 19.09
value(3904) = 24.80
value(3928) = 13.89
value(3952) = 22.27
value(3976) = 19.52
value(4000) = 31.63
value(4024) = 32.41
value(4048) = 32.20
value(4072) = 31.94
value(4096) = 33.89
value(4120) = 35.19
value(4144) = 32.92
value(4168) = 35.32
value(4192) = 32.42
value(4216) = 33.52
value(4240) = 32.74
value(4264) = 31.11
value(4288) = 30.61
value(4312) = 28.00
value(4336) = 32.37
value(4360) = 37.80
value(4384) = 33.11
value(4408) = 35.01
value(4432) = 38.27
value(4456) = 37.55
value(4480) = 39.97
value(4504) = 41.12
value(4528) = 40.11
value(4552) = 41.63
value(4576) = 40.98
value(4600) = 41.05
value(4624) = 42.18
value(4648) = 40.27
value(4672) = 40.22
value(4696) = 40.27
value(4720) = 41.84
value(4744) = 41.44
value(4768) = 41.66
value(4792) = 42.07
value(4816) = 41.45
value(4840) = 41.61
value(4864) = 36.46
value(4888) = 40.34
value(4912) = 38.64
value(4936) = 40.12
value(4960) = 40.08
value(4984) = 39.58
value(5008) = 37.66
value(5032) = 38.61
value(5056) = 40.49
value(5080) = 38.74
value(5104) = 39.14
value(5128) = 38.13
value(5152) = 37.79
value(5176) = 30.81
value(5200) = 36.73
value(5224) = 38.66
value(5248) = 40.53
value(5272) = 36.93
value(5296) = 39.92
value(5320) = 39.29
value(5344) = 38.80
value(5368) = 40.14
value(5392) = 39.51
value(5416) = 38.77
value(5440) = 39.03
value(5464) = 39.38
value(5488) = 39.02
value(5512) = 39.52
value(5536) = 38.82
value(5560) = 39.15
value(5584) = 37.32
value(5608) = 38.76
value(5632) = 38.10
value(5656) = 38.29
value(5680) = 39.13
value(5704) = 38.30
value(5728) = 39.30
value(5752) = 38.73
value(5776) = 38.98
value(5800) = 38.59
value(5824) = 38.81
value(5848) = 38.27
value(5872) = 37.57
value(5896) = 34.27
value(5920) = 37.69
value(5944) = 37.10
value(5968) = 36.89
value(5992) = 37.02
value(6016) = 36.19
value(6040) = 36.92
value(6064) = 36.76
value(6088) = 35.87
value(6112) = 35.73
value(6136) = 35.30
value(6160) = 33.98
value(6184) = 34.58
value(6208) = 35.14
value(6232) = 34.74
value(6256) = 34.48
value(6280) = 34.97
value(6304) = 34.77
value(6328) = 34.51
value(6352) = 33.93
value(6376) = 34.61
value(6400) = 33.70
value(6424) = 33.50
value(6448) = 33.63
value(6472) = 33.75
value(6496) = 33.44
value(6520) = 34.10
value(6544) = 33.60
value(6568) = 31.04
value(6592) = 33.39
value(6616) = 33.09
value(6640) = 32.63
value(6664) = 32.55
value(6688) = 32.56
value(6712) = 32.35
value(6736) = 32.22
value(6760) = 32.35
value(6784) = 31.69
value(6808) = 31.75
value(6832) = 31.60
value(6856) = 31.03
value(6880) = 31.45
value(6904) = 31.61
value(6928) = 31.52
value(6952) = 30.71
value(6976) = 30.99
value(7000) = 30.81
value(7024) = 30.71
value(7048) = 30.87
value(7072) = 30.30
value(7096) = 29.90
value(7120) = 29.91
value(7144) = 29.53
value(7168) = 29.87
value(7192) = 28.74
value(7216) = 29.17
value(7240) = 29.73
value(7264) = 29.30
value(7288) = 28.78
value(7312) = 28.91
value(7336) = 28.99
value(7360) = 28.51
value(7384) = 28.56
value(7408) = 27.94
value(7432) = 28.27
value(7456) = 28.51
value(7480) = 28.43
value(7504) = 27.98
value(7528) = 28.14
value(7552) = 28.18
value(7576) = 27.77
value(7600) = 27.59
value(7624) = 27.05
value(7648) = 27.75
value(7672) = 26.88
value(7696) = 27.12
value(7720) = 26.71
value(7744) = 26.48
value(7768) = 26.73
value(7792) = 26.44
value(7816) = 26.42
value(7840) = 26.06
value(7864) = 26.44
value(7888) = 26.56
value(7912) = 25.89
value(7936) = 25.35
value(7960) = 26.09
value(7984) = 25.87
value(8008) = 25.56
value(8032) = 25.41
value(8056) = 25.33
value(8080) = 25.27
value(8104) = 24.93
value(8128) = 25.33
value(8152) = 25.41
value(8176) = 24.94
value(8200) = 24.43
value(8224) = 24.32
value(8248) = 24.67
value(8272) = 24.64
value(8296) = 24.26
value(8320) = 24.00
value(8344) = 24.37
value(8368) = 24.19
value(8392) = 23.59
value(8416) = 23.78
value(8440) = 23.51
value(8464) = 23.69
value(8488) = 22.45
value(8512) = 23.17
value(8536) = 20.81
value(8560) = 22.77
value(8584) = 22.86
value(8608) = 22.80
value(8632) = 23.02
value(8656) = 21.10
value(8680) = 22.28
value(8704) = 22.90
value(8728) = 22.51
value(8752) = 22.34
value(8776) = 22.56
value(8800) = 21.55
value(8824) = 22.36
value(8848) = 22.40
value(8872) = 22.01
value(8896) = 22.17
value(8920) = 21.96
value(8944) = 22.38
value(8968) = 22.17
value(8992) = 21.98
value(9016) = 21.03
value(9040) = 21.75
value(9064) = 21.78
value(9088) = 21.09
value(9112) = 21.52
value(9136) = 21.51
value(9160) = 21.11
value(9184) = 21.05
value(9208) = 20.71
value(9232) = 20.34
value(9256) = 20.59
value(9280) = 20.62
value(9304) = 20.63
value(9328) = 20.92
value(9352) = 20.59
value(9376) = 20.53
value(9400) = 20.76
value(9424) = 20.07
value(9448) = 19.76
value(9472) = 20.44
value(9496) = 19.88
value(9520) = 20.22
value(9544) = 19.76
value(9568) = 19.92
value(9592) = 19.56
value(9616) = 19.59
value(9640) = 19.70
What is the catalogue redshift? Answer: 0.000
